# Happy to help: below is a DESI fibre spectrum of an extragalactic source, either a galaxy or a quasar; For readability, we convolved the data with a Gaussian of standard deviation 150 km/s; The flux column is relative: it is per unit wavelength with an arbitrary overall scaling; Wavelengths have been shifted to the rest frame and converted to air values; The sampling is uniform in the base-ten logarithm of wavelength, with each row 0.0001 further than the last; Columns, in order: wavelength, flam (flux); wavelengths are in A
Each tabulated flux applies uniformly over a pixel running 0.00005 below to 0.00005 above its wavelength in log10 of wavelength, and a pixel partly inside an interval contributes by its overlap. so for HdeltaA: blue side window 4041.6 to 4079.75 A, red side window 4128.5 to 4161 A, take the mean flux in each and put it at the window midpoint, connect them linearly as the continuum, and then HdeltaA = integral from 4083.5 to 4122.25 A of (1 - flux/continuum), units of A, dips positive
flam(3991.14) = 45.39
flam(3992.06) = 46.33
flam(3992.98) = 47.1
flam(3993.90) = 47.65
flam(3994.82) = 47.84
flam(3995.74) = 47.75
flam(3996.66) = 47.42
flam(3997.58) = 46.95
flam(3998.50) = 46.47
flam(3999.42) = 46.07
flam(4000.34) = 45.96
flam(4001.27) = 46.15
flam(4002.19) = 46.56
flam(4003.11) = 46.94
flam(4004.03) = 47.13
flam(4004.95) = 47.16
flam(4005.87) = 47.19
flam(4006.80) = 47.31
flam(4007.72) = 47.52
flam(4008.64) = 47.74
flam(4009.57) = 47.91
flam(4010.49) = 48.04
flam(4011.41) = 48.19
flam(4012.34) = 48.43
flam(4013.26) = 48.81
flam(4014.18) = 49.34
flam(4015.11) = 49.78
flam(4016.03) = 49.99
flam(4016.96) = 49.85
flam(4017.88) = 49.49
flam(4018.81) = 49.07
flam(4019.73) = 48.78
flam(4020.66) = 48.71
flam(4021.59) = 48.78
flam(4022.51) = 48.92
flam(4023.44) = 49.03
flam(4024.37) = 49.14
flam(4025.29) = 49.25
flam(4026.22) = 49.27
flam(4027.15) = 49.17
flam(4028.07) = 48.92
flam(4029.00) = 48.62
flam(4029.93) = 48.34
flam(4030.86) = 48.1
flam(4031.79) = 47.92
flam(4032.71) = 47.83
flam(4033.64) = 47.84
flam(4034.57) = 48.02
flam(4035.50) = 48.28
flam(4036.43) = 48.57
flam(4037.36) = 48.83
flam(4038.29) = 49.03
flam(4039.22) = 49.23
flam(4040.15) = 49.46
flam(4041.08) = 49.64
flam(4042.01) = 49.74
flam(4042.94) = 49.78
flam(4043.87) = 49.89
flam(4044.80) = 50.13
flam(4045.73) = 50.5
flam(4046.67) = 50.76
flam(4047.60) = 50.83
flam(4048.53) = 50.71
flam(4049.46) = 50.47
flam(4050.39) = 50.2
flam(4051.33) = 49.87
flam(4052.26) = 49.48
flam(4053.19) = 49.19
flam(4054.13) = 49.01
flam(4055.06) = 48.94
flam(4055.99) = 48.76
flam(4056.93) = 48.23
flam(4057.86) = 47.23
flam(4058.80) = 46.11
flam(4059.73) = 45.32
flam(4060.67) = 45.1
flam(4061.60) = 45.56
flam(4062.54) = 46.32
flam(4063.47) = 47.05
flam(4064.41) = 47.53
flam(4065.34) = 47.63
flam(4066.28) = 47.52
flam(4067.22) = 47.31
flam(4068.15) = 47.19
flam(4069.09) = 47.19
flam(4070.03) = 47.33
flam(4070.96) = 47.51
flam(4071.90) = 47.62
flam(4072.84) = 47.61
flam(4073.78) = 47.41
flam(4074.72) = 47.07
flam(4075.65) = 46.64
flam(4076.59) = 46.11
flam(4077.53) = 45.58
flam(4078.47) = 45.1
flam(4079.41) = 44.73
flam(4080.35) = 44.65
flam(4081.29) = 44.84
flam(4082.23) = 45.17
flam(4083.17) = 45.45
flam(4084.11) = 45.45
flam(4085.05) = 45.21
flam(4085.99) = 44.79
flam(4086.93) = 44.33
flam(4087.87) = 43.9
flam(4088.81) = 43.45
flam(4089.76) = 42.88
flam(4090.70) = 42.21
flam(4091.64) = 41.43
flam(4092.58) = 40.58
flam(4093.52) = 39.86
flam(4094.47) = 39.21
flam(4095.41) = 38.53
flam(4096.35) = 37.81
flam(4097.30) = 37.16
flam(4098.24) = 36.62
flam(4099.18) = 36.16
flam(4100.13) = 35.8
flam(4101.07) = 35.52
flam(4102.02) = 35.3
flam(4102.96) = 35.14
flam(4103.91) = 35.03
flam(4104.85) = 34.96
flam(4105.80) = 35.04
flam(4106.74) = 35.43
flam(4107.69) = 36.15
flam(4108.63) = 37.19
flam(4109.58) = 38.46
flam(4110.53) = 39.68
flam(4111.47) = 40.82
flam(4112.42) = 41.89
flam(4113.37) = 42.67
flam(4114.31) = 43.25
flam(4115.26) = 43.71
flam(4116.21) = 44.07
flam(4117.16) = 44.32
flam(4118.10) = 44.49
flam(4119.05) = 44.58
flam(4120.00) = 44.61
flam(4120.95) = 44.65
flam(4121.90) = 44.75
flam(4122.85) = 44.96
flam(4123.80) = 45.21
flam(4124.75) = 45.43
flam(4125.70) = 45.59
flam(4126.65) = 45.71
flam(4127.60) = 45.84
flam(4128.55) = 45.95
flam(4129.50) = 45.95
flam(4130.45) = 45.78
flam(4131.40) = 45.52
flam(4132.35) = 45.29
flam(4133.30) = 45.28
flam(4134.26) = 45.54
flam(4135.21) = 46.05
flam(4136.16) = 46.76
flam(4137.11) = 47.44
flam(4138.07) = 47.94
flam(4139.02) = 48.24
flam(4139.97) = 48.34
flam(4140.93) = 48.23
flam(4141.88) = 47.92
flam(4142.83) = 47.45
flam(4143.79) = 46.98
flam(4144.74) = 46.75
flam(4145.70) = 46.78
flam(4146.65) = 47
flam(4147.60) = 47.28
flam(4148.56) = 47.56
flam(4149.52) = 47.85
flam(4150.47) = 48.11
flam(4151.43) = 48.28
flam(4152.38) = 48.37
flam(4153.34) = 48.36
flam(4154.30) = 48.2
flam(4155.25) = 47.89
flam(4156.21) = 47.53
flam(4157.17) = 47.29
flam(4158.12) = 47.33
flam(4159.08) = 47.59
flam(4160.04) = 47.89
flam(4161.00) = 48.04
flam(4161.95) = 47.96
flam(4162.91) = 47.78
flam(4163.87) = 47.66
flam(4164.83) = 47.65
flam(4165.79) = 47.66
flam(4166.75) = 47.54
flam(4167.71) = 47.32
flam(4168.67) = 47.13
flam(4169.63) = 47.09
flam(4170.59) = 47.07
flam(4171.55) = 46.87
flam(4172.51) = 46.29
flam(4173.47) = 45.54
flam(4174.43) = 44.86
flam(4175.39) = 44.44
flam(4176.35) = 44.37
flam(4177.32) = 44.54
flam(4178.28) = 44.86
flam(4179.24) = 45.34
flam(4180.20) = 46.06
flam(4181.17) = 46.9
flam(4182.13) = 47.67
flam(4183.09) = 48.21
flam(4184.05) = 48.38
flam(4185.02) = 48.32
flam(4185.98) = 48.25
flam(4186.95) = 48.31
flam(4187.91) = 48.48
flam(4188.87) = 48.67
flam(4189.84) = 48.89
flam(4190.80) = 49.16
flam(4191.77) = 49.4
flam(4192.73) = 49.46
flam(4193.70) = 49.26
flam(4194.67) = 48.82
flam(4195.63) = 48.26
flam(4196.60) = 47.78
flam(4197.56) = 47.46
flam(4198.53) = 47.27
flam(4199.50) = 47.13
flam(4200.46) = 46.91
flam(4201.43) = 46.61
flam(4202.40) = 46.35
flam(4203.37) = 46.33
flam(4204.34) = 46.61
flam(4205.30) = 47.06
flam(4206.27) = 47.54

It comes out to 5.8 A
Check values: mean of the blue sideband 48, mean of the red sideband 47.2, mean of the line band 40.4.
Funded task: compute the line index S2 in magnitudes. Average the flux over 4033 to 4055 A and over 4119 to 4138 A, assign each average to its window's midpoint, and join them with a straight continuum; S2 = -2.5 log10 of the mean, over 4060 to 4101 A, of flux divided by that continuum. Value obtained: 0.09 mag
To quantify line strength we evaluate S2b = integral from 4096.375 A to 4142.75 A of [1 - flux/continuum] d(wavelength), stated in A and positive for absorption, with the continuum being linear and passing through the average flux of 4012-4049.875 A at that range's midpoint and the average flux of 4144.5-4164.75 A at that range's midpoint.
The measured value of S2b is 5.4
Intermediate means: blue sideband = 49.2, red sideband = 47.7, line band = 42.5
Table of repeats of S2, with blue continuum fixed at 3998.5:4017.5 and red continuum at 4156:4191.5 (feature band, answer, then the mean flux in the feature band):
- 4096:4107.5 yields 0.31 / 35.8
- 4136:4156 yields -0.01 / 47.7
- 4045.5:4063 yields -0.02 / 48.5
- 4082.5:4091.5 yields 0.08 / 44.1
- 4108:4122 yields 0.12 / 42.5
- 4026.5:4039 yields -0.02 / 48.4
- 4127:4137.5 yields 0.03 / 46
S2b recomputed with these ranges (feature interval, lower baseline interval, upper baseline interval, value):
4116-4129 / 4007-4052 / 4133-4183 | 0.71 A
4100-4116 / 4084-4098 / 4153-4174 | 1.80 A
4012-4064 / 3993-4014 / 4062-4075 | -1.65 A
